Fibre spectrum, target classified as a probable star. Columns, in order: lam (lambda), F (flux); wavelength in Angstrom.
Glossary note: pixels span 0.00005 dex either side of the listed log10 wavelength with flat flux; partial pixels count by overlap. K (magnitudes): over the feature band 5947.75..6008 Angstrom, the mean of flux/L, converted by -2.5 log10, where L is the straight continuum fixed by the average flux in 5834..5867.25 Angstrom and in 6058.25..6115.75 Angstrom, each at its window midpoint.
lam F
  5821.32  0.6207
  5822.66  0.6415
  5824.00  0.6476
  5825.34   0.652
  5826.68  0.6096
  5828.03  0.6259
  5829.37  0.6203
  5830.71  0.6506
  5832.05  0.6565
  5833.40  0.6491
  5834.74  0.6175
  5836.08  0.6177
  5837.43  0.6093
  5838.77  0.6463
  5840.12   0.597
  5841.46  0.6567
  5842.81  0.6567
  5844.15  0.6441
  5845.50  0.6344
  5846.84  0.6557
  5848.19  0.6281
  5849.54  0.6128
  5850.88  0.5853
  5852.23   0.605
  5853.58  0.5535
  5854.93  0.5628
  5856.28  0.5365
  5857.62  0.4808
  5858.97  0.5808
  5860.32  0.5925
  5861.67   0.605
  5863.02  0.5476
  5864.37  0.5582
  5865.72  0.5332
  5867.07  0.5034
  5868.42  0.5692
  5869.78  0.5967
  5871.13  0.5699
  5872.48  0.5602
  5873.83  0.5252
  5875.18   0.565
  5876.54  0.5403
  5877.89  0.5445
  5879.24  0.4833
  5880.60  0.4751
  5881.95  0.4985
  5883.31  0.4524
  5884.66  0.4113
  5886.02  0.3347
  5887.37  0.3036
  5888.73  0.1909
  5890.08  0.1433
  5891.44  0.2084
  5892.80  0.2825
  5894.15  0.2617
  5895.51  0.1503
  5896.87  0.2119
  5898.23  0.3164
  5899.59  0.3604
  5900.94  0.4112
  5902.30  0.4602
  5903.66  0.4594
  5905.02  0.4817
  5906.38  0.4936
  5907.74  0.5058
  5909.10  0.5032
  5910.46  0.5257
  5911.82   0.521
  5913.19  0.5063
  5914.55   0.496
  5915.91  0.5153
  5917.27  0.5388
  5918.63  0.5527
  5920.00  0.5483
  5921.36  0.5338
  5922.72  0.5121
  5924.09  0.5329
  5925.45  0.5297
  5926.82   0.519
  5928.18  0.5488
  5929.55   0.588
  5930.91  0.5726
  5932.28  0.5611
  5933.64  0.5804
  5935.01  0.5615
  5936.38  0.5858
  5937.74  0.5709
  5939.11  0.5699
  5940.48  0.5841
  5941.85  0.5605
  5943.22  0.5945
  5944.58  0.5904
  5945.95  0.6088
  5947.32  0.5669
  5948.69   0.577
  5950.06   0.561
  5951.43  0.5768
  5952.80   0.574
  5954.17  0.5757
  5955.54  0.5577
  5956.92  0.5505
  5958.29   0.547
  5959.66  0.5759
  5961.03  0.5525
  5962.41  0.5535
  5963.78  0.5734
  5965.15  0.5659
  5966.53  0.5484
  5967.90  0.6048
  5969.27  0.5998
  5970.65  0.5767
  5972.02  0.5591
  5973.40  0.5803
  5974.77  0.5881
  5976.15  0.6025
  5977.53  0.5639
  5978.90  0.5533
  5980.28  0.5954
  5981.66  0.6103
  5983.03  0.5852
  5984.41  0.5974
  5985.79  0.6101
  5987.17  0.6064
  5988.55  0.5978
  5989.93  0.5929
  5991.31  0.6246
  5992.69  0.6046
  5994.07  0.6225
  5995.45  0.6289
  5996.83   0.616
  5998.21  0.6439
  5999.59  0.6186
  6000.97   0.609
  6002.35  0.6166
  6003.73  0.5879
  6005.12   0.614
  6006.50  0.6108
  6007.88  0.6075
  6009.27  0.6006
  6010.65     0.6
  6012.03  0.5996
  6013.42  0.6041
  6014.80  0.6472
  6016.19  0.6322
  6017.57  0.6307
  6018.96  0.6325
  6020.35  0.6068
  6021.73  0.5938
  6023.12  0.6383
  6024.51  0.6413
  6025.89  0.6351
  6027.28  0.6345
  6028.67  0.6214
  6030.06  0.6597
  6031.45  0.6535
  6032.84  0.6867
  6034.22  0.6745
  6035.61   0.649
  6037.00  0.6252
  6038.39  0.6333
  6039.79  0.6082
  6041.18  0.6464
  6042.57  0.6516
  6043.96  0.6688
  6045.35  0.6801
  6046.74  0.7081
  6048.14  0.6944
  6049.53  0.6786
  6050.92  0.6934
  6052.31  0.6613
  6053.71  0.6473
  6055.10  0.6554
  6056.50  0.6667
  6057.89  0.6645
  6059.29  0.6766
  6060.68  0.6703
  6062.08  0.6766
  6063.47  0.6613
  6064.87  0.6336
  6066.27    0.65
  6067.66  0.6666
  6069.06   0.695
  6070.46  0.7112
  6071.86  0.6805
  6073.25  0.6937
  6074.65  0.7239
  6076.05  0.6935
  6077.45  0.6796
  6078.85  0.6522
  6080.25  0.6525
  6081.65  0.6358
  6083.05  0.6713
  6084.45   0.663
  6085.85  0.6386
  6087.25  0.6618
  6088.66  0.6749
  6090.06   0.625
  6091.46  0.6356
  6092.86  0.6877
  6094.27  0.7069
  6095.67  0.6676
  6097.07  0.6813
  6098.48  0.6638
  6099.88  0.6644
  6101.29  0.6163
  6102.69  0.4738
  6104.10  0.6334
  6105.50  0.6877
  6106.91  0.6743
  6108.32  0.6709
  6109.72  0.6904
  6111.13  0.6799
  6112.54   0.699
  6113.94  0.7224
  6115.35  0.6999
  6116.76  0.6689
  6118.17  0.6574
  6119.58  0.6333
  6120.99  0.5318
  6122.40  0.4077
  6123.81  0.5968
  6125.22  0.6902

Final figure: 0.08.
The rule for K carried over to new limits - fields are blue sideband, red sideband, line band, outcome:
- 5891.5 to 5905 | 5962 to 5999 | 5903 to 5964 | -0.250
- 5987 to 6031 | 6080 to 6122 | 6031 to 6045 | -0.036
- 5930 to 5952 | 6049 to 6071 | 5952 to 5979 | 0.047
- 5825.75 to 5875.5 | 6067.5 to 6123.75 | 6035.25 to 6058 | -0.028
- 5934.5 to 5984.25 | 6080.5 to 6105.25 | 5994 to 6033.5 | -0.033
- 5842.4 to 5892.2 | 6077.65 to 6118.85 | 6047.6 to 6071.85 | -0.058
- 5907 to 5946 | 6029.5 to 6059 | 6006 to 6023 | 0.033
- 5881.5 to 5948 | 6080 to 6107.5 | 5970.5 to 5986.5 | -0.102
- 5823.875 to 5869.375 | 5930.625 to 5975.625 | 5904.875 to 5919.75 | 0.137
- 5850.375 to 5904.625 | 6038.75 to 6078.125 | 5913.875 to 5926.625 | -0.050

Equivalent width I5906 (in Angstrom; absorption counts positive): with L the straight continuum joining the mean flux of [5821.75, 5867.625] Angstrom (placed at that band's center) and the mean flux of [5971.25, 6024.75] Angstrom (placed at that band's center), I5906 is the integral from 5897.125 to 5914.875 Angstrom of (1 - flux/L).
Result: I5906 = 4.33 Angstrom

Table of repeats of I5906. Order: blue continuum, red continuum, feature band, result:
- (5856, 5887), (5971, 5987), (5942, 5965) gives 0.0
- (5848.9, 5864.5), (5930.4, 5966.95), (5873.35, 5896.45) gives 8.0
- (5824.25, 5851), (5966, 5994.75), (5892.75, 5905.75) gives 5.7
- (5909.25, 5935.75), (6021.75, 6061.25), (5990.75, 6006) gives -0.1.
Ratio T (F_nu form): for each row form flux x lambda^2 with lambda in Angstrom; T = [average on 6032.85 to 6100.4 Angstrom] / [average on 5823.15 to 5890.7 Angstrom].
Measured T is 1.29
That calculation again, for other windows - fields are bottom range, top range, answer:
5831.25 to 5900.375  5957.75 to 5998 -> 1.22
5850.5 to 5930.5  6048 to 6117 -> 1.50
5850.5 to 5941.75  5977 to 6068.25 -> 1.35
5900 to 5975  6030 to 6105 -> 1.26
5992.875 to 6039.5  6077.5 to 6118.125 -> 1.08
